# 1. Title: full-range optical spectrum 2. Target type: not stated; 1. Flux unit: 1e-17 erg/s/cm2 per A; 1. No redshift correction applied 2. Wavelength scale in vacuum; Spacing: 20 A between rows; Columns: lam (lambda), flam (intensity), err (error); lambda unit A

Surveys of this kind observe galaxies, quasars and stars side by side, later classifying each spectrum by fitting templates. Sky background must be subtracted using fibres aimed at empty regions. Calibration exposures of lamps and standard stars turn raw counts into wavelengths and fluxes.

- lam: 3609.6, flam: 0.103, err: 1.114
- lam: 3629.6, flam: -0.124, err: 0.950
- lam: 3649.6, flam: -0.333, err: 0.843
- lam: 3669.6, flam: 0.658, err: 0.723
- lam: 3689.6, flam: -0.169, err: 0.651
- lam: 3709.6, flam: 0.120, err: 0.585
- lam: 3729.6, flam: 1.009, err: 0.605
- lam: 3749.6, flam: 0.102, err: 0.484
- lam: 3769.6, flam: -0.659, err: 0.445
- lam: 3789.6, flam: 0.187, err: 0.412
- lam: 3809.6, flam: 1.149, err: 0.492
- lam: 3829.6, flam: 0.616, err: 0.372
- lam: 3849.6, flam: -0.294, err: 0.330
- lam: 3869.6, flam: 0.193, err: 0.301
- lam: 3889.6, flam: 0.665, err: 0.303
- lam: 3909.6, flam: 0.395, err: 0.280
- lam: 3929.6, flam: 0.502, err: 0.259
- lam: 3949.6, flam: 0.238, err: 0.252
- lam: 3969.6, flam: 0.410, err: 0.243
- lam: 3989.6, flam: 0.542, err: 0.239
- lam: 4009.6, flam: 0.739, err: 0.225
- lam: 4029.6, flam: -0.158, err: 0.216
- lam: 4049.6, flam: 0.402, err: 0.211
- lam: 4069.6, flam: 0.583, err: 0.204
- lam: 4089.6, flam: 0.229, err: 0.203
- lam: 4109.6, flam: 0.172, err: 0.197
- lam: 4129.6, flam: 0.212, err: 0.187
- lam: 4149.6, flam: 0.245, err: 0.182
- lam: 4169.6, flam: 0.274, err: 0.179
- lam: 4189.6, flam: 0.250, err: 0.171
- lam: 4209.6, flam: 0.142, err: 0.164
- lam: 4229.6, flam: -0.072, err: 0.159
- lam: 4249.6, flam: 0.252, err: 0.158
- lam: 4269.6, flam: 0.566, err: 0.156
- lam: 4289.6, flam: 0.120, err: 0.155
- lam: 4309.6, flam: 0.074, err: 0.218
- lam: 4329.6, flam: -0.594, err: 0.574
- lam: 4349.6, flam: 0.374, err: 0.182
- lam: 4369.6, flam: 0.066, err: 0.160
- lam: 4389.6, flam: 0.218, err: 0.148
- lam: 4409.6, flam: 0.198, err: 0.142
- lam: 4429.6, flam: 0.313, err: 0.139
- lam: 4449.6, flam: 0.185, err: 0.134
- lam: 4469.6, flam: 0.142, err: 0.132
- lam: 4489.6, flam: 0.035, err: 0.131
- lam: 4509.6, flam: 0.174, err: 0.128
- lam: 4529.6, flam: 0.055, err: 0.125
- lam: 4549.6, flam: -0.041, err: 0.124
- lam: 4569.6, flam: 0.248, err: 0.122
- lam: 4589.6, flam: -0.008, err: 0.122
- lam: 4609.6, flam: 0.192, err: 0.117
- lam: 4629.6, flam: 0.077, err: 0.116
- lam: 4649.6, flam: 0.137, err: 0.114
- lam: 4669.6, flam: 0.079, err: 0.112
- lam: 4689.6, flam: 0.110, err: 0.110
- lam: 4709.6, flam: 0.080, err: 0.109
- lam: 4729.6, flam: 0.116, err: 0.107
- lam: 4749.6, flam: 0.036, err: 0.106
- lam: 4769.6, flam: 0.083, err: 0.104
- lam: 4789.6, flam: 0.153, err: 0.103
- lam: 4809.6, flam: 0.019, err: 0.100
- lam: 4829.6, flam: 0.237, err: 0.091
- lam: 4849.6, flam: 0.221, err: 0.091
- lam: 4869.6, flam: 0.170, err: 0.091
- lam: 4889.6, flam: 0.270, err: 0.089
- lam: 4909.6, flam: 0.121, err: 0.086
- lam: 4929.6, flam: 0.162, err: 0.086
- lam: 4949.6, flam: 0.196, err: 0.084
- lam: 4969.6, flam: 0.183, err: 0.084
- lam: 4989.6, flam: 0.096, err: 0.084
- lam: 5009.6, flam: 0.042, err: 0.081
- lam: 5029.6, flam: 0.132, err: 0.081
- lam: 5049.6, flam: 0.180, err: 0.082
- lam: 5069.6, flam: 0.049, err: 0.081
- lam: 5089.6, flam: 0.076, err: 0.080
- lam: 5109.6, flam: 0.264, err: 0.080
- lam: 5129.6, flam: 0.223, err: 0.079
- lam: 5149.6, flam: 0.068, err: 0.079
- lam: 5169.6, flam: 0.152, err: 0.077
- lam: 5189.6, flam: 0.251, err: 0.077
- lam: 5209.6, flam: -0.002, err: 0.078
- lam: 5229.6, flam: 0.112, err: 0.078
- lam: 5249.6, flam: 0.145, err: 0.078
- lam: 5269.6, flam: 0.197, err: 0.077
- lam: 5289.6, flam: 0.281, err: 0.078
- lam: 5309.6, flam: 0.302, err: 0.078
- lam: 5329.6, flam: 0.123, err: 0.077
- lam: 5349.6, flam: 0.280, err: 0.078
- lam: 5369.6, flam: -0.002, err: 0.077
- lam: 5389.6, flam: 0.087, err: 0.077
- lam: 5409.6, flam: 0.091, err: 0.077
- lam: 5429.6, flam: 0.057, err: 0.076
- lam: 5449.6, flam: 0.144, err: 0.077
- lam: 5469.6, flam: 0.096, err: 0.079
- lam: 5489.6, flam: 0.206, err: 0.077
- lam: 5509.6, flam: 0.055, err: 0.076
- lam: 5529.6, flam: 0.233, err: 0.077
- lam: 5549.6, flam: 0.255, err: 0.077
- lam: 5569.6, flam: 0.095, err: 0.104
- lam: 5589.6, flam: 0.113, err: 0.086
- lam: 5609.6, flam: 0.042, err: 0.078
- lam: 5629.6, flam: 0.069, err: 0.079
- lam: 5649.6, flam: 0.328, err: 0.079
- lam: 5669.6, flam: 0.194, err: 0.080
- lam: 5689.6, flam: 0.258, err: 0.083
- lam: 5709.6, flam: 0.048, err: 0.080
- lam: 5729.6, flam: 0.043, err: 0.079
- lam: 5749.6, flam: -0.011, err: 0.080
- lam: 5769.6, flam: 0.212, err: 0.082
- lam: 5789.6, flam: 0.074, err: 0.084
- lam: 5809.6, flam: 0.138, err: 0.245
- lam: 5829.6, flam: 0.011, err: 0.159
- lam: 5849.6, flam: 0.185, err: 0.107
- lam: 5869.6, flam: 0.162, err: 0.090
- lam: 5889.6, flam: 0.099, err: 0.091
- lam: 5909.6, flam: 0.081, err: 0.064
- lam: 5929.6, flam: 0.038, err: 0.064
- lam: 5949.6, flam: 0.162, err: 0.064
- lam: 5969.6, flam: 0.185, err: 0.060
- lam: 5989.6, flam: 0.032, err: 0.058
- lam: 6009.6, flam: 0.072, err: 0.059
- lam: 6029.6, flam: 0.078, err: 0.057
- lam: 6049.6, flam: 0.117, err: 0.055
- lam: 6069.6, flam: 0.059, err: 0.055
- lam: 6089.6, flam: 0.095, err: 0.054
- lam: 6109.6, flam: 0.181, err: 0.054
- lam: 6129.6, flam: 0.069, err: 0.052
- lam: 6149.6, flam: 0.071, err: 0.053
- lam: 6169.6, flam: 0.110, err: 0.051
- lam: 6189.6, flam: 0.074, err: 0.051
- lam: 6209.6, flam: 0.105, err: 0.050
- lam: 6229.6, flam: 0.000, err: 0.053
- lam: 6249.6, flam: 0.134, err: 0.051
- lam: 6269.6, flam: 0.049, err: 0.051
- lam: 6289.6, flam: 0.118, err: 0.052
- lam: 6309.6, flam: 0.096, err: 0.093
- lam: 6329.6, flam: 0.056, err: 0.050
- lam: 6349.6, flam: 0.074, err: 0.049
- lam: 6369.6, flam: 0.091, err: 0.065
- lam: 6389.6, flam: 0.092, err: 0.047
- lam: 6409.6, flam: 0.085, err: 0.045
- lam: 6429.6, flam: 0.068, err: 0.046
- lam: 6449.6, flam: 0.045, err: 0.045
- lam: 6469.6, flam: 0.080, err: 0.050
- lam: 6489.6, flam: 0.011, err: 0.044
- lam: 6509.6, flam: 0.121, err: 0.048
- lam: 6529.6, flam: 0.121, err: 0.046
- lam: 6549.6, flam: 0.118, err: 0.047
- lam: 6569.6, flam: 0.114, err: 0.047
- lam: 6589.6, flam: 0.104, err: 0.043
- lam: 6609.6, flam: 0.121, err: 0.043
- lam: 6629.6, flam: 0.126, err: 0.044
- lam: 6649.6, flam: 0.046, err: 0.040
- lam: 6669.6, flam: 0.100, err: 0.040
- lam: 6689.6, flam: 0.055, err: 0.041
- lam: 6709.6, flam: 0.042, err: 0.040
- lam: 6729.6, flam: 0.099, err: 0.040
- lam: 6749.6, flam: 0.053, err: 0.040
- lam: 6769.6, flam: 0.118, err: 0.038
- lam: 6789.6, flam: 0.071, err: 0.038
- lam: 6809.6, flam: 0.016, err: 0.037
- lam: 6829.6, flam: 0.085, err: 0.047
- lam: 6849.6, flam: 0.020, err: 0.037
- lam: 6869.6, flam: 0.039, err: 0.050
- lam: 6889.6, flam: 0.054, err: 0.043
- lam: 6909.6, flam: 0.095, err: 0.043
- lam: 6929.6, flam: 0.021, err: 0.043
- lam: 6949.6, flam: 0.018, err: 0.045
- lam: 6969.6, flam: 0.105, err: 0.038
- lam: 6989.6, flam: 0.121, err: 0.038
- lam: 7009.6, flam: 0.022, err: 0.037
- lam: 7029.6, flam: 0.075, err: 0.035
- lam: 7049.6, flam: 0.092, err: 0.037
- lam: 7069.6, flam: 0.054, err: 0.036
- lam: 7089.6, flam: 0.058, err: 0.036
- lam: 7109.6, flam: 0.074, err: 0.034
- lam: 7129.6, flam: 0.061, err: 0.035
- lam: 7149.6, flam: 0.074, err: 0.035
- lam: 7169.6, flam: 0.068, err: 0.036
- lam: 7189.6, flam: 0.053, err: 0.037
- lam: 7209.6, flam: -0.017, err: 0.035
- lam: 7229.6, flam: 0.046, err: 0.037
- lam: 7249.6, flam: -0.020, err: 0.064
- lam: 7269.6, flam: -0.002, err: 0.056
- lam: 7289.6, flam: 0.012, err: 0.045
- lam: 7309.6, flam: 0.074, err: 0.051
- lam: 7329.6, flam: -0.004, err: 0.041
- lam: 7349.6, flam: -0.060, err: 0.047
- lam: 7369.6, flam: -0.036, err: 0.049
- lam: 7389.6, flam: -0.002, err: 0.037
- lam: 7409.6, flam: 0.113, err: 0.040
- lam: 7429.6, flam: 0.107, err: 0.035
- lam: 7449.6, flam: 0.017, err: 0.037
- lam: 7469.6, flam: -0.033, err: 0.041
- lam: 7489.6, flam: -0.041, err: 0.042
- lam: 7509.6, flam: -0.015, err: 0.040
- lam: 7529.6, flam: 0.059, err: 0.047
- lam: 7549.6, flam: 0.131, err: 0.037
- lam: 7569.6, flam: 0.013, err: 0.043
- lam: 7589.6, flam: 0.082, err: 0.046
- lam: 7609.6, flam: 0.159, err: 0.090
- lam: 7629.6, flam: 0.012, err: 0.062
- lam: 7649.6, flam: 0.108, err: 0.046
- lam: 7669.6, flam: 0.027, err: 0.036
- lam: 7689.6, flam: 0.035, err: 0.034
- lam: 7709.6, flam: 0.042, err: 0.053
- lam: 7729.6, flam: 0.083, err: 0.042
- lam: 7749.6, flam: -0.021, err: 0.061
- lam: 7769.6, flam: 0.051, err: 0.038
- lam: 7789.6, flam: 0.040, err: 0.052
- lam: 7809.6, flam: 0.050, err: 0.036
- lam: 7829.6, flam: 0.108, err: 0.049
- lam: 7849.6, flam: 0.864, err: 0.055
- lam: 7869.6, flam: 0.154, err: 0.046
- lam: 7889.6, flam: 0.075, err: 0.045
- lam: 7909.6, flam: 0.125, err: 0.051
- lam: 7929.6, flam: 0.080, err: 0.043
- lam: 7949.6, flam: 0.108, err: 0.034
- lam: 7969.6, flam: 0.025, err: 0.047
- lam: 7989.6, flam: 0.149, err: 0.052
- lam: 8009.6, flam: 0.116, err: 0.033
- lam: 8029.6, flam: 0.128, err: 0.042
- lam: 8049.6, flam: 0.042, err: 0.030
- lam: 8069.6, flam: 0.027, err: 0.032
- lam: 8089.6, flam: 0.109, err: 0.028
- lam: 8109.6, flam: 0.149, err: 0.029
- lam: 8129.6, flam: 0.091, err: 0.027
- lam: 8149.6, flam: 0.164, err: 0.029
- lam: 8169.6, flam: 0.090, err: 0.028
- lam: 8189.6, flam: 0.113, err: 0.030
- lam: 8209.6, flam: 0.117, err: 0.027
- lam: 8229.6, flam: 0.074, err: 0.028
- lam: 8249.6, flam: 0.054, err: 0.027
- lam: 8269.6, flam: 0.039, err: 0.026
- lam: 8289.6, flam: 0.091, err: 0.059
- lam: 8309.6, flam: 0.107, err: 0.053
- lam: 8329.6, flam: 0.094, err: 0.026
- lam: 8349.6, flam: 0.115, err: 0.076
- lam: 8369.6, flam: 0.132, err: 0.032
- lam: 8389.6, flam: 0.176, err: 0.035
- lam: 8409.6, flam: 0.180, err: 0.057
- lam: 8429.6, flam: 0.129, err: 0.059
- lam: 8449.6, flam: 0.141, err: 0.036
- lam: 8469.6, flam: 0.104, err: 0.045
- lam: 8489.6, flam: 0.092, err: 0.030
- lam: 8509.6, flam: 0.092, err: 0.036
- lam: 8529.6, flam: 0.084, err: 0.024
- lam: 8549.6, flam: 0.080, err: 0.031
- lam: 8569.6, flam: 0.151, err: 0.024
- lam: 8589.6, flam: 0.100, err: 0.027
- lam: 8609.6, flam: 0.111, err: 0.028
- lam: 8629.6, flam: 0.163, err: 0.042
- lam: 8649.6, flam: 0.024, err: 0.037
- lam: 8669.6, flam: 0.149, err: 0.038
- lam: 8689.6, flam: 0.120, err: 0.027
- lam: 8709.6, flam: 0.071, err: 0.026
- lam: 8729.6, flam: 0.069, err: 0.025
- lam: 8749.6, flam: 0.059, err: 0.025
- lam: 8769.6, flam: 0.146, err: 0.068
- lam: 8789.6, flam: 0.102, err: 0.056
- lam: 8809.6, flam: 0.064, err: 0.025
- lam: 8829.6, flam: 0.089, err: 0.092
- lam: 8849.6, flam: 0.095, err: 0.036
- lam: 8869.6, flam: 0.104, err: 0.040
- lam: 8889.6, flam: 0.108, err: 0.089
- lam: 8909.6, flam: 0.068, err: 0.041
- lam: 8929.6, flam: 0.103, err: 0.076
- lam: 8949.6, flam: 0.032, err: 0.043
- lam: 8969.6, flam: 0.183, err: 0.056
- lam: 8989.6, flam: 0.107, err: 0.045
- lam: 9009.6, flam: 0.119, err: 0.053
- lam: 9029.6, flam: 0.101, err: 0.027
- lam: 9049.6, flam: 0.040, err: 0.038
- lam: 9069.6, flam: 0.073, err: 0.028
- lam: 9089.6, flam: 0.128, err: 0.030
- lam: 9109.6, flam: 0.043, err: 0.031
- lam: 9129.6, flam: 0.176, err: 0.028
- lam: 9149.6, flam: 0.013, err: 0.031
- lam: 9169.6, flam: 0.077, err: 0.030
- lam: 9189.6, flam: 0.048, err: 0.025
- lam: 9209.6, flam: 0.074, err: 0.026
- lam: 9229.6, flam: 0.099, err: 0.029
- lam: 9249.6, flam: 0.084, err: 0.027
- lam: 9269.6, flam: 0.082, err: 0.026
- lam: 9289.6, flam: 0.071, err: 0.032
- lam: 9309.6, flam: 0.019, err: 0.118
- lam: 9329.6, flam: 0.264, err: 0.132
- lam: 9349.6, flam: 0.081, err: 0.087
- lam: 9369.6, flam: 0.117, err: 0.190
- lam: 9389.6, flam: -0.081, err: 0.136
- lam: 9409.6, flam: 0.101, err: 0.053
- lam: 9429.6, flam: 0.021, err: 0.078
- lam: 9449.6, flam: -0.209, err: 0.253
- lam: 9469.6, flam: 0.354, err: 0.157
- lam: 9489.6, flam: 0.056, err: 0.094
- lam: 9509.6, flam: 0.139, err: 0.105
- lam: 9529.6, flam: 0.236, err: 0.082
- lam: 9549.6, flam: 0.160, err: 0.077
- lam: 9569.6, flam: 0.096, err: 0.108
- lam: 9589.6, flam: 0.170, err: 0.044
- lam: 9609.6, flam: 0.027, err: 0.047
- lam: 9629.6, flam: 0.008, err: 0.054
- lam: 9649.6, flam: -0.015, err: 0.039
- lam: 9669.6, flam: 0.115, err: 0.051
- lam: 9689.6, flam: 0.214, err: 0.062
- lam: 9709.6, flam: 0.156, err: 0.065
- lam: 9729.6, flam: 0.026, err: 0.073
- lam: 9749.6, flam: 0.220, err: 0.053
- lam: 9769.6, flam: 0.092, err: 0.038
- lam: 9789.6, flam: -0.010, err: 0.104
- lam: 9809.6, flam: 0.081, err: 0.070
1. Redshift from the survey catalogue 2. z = 1.104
